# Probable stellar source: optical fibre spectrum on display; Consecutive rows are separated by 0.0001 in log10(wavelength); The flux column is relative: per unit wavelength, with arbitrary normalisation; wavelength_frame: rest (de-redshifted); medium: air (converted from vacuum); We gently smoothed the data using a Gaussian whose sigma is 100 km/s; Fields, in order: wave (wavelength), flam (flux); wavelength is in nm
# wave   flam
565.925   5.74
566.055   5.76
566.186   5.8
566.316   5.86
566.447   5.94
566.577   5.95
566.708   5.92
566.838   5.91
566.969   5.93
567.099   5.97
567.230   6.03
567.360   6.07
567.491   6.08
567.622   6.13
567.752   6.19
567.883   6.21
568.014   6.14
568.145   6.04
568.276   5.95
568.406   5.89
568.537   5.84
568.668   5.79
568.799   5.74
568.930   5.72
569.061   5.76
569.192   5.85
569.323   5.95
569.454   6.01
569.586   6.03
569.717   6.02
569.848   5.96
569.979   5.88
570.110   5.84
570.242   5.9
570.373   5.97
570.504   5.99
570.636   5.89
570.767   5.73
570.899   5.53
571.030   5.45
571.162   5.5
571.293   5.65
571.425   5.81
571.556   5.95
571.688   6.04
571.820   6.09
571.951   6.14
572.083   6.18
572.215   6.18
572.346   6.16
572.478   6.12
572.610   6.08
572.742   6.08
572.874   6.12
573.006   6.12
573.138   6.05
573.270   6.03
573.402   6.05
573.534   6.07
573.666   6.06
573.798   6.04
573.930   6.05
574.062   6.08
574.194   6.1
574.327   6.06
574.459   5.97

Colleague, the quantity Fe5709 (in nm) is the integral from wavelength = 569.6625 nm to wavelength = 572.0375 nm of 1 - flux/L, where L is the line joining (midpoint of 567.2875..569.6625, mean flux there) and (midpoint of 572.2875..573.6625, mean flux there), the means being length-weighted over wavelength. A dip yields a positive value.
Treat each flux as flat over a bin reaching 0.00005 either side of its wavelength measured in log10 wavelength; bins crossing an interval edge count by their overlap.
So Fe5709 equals 0.07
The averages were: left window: 5.97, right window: 6.08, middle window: 5.85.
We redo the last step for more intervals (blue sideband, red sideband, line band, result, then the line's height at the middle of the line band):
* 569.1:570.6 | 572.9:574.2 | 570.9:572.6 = 0.02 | 6.01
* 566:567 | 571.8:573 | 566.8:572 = 0.08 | 6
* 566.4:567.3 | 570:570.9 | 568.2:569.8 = 0.00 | 5.9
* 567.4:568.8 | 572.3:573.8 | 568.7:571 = 0.07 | 6.04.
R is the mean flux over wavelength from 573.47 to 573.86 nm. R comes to 6.06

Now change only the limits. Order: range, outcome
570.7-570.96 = 5.63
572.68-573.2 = 6.09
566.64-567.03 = 5.91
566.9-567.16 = 5.95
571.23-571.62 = 5.81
